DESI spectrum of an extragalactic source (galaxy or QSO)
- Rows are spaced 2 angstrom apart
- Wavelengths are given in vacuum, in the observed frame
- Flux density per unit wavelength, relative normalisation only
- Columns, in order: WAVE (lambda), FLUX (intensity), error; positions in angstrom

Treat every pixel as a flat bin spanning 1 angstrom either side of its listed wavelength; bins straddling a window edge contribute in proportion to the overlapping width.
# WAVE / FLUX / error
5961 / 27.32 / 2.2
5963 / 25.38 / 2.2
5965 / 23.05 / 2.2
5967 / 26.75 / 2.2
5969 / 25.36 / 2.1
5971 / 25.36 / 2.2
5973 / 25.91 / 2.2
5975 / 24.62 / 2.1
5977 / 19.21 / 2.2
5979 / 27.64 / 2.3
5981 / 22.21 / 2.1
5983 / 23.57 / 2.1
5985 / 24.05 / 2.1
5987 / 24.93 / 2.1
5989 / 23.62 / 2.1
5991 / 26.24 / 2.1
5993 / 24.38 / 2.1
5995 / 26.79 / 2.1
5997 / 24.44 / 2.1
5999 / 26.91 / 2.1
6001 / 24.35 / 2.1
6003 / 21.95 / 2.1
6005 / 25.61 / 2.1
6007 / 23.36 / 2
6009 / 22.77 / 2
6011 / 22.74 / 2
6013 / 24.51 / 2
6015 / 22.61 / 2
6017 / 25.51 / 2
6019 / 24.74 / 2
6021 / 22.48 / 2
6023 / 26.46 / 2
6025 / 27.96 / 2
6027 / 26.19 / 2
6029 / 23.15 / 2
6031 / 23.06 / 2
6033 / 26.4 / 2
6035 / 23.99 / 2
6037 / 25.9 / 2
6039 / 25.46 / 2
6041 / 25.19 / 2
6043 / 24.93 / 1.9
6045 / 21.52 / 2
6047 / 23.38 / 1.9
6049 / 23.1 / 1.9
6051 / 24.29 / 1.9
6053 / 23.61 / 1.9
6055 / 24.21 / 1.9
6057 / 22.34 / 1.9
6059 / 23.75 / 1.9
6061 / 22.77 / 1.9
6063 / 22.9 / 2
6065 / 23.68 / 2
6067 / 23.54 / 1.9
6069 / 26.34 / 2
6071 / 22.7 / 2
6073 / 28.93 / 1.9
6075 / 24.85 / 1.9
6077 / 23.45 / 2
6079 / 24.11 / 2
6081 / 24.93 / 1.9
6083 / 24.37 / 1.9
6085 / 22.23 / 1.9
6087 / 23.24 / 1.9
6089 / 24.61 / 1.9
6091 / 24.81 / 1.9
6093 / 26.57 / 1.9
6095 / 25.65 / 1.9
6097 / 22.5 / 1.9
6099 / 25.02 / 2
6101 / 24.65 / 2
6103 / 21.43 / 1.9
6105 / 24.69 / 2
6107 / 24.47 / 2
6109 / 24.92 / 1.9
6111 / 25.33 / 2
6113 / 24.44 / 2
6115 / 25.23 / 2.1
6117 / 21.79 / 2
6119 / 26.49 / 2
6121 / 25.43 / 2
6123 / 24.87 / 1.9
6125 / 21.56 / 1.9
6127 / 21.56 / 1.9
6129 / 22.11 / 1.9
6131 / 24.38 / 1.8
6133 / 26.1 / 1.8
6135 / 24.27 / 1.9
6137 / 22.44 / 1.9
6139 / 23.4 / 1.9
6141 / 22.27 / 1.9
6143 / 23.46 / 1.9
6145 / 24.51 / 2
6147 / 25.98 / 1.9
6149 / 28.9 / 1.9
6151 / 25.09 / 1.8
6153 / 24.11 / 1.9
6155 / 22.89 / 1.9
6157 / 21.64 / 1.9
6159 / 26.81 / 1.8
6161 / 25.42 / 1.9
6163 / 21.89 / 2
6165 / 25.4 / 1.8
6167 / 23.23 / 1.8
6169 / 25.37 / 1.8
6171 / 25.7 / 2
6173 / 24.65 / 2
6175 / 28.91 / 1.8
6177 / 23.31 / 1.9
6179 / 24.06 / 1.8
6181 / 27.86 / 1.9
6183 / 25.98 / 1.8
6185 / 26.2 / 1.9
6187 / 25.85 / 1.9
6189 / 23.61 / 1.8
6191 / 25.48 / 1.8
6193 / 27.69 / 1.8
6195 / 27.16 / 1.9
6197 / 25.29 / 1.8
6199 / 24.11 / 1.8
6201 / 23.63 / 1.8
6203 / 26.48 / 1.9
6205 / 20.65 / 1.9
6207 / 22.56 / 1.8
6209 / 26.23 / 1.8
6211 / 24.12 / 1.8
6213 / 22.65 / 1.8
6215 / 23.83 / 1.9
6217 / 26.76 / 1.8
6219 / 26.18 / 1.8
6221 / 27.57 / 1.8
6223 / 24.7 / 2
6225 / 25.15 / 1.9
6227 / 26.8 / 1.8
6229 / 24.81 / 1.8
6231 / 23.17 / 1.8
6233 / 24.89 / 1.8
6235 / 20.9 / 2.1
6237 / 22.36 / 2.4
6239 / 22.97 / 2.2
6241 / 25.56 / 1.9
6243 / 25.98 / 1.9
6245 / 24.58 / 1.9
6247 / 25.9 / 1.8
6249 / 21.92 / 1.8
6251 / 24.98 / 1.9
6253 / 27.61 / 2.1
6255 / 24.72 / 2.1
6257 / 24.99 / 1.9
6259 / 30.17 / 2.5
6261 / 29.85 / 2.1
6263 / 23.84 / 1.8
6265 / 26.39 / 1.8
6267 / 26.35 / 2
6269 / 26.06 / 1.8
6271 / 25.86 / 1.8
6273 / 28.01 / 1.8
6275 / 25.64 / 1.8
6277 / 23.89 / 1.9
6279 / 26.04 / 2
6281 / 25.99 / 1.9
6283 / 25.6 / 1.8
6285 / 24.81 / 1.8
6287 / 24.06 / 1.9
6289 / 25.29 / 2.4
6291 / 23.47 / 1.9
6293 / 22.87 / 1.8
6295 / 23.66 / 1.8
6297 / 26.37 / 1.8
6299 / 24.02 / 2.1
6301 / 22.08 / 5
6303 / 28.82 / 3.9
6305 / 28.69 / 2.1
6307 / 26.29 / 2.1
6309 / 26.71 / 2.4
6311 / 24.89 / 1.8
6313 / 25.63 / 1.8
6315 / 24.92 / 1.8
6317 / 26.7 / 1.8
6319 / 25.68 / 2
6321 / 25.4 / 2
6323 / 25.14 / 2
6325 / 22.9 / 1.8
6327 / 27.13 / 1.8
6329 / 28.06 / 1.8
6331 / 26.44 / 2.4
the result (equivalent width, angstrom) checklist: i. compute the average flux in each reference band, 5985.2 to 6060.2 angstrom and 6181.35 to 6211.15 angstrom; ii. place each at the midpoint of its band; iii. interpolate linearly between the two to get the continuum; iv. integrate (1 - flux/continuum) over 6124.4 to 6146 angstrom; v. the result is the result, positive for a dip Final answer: 1.3 angstrom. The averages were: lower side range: 24.4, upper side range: 25.1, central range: 23.3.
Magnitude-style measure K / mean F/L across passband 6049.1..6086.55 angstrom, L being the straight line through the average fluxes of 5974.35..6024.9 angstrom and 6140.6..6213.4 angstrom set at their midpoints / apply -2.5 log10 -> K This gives 0.02 mag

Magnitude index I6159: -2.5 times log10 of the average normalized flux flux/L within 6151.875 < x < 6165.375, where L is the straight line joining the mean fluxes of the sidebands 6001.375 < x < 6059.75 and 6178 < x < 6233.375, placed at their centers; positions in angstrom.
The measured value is 0.04 mag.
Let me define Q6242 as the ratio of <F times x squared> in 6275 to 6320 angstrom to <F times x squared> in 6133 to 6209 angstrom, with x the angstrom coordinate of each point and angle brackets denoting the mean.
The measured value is 1.1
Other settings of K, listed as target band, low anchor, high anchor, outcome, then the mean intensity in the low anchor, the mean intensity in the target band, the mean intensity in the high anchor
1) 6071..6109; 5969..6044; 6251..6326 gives 0.020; 24.6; 24.4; 25.7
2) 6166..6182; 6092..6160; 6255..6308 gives -0.029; 24.3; 25.4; 25.7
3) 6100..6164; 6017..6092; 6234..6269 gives 0.025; 24.3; 24.1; 25.3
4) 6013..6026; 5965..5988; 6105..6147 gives -0.027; 24.4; 24.9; 24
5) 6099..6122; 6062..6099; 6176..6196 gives 0.014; 24.4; 24.5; 25.7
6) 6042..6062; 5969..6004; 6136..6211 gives 0.055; 24.5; 23.4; 24.8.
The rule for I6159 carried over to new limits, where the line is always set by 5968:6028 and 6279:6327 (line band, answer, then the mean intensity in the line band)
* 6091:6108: 0.02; 24.4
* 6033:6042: -0.03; 25.3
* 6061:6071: 0.04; 23.8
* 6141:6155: 0.00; 24.9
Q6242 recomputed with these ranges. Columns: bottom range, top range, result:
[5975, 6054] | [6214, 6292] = 1.12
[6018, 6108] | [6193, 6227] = 1.08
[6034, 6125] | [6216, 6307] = 1.11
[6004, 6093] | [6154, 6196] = 1.08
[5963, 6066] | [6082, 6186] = 1.05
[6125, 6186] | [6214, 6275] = 1.07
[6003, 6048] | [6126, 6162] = 1.03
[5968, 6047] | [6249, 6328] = 1.15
